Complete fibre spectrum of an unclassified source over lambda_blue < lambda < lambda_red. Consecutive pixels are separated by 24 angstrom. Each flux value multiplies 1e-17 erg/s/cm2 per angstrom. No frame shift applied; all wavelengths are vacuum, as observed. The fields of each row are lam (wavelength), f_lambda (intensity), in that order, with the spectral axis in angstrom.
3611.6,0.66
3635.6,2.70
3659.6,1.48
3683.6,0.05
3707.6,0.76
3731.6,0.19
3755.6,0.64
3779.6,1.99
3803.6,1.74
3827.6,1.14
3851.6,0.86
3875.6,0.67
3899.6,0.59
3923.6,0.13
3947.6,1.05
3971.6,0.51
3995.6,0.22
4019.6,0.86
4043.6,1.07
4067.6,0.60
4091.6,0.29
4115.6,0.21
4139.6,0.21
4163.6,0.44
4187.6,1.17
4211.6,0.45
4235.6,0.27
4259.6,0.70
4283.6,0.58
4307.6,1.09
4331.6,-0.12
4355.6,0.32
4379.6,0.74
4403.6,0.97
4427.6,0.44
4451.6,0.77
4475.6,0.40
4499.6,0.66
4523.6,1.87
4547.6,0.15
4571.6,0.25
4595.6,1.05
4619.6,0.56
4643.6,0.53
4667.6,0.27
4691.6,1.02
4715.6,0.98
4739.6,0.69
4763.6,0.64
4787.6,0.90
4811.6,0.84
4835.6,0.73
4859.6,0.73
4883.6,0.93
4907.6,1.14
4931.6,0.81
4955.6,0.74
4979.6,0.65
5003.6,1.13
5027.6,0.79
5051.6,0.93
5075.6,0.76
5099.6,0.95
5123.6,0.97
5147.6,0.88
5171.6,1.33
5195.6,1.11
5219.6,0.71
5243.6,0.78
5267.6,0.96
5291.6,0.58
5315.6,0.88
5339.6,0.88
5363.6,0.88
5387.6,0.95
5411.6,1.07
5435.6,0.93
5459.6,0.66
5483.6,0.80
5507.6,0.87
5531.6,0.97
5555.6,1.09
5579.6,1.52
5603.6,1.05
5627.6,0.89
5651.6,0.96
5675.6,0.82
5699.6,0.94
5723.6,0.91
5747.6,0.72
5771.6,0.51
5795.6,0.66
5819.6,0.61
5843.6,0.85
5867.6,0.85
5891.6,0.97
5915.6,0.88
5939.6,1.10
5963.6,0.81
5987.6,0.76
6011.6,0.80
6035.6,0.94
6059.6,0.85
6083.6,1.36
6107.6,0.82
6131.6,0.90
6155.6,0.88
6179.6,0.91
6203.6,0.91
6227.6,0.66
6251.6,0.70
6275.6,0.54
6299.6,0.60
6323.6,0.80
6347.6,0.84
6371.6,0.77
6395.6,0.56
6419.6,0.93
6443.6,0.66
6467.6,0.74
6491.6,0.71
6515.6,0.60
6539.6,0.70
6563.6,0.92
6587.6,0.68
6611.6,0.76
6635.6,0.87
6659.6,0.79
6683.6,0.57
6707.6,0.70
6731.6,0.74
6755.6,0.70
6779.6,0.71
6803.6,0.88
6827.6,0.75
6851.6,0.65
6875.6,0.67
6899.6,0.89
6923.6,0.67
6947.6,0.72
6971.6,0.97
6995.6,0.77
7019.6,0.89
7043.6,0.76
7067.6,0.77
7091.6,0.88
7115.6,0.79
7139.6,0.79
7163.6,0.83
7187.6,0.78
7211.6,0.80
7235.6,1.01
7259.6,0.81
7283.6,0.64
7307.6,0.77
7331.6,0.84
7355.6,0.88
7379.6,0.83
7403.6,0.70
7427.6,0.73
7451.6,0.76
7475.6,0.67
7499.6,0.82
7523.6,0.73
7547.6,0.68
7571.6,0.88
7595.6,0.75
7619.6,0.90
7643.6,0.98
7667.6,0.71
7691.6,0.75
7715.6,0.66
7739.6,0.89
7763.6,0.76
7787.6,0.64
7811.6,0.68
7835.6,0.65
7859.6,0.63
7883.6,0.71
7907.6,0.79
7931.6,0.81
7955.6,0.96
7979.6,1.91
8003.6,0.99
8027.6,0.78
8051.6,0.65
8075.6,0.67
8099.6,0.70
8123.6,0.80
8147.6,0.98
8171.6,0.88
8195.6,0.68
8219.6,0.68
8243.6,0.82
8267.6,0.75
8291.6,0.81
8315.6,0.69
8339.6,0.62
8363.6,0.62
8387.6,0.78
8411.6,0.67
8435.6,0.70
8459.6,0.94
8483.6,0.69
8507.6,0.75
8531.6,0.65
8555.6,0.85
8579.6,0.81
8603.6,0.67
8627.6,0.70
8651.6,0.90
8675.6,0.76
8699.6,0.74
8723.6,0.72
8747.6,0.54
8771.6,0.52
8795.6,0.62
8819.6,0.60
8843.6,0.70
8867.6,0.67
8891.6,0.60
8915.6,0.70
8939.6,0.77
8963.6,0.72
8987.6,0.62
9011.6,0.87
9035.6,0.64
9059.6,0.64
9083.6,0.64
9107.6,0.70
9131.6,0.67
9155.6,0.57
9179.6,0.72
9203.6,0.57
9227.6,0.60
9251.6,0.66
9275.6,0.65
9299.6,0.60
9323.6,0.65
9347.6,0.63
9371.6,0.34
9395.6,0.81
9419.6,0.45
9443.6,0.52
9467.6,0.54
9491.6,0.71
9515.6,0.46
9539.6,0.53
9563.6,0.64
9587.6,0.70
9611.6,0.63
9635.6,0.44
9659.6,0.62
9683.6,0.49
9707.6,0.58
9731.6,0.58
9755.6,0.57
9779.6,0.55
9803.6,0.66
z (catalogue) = 0.214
